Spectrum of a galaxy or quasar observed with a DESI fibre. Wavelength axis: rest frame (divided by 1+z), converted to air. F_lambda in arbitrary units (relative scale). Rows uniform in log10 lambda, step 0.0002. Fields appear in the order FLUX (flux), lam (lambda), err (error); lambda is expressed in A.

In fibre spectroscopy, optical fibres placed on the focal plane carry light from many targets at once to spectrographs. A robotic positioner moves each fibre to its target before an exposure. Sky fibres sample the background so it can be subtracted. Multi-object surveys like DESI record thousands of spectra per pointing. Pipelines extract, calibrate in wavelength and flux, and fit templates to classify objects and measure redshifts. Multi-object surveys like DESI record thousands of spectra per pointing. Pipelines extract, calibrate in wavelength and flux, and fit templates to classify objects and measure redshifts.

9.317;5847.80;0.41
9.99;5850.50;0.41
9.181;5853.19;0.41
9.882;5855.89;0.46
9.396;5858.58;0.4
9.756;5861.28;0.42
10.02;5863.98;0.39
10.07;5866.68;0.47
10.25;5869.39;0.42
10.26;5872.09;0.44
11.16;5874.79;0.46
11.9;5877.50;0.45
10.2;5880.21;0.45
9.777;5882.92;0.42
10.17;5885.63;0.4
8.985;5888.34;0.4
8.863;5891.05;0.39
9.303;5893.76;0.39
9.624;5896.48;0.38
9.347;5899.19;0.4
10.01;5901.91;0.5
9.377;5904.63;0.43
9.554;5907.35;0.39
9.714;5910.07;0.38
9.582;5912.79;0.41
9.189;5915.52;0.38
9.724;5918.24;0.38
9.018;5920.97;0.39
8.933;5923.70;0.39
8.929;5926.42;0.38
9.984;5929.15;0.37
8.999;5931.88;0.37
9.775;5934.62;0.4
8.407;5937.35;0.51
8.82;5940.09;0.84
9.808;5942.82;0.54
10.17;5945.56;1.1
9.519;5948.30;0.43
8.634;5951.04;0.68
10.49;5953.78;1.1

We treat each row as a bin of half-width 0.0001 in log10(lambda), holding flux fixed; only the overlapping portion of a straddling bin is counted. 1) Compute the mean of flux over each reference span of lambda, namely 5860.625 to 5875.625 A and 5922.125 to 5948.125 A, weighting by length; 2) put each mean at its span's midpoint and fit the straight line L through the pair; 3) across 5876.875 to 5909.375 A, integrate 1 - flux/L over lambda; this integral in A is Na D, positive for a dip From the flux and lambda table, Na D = 0.6 A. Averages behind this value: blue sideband 10.2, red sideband 9.32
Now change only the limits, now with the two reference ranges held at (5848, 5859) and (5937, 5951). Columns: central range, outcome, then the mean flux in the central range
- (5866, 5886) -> -2.0 A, 10.5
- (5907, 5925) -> 0.1 A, 9.38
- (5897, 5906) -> -0.1 A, 9.58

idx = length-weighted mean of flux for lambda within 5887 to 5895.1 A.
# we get 9.06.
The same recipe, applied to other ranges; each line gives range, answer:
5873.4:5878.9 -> 11.5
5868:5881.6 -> 10.7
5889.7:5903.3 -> 9.43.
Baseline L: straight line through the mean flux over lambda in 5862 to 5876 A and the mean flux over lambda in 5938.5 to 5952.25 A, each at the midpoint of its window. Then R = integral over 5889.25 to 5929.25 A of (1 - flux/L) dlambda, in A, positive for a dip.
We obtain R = 1.8 A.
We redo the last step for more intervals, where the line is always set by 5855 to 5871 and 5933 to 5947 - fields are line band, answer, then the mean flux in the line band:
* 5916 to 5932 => 0.4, 9.29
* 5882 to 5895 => 0.4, 9.41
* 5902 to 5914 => 0.0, 9.61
